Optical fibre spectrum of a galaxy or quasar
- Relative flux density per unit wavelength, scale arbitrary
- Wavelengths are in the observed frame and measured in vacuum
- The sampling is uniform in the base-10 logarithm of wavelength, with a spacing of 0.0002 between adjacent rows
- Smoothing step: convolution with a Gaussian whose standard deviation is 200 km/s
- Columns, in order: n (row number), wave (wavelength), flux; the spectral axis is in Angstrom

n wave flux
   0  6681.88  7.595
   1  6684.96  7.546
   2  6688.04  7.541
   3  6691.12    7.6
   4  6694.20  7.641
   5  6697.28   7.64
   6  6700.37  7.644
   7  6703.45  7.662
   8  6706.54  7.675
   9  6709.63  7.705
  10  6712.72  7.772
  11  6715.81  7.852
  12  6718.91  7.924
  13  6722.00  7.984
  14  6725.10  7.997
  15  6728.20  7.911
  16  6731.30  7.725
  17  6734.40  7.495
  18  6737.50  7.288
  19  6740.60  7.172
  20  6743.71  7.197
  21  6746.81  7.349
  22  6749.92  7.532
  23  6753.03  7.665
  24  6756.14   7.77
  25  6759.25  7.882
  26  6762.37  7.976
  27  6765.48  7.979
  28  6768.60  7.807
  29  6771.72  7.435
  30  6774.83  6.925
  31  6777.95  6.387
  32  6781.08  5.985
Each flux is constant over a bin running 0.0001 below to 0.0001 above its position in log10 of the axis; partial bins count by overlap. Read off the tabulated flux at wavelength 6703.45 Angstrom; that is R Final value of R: 7.662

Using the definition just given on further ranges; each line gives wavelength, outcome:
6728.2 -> 7.911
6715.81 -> 7.852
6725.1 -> 7.997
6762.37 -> 7.976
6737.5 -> 7.288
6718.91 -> 7.924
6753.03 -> 7.665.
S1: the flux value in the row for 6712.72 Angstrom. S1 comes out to 7.772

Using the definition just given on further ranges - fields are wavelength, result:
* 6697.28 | 7.64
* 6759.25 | 7.882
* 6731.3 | 7.725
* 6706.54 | 7.675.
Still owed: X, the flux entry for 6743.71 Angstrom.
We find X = 7.197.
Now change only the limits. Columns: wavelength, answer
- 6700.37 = 7.644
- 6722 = 7.984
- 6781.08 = 5.985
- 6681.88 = 7.595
